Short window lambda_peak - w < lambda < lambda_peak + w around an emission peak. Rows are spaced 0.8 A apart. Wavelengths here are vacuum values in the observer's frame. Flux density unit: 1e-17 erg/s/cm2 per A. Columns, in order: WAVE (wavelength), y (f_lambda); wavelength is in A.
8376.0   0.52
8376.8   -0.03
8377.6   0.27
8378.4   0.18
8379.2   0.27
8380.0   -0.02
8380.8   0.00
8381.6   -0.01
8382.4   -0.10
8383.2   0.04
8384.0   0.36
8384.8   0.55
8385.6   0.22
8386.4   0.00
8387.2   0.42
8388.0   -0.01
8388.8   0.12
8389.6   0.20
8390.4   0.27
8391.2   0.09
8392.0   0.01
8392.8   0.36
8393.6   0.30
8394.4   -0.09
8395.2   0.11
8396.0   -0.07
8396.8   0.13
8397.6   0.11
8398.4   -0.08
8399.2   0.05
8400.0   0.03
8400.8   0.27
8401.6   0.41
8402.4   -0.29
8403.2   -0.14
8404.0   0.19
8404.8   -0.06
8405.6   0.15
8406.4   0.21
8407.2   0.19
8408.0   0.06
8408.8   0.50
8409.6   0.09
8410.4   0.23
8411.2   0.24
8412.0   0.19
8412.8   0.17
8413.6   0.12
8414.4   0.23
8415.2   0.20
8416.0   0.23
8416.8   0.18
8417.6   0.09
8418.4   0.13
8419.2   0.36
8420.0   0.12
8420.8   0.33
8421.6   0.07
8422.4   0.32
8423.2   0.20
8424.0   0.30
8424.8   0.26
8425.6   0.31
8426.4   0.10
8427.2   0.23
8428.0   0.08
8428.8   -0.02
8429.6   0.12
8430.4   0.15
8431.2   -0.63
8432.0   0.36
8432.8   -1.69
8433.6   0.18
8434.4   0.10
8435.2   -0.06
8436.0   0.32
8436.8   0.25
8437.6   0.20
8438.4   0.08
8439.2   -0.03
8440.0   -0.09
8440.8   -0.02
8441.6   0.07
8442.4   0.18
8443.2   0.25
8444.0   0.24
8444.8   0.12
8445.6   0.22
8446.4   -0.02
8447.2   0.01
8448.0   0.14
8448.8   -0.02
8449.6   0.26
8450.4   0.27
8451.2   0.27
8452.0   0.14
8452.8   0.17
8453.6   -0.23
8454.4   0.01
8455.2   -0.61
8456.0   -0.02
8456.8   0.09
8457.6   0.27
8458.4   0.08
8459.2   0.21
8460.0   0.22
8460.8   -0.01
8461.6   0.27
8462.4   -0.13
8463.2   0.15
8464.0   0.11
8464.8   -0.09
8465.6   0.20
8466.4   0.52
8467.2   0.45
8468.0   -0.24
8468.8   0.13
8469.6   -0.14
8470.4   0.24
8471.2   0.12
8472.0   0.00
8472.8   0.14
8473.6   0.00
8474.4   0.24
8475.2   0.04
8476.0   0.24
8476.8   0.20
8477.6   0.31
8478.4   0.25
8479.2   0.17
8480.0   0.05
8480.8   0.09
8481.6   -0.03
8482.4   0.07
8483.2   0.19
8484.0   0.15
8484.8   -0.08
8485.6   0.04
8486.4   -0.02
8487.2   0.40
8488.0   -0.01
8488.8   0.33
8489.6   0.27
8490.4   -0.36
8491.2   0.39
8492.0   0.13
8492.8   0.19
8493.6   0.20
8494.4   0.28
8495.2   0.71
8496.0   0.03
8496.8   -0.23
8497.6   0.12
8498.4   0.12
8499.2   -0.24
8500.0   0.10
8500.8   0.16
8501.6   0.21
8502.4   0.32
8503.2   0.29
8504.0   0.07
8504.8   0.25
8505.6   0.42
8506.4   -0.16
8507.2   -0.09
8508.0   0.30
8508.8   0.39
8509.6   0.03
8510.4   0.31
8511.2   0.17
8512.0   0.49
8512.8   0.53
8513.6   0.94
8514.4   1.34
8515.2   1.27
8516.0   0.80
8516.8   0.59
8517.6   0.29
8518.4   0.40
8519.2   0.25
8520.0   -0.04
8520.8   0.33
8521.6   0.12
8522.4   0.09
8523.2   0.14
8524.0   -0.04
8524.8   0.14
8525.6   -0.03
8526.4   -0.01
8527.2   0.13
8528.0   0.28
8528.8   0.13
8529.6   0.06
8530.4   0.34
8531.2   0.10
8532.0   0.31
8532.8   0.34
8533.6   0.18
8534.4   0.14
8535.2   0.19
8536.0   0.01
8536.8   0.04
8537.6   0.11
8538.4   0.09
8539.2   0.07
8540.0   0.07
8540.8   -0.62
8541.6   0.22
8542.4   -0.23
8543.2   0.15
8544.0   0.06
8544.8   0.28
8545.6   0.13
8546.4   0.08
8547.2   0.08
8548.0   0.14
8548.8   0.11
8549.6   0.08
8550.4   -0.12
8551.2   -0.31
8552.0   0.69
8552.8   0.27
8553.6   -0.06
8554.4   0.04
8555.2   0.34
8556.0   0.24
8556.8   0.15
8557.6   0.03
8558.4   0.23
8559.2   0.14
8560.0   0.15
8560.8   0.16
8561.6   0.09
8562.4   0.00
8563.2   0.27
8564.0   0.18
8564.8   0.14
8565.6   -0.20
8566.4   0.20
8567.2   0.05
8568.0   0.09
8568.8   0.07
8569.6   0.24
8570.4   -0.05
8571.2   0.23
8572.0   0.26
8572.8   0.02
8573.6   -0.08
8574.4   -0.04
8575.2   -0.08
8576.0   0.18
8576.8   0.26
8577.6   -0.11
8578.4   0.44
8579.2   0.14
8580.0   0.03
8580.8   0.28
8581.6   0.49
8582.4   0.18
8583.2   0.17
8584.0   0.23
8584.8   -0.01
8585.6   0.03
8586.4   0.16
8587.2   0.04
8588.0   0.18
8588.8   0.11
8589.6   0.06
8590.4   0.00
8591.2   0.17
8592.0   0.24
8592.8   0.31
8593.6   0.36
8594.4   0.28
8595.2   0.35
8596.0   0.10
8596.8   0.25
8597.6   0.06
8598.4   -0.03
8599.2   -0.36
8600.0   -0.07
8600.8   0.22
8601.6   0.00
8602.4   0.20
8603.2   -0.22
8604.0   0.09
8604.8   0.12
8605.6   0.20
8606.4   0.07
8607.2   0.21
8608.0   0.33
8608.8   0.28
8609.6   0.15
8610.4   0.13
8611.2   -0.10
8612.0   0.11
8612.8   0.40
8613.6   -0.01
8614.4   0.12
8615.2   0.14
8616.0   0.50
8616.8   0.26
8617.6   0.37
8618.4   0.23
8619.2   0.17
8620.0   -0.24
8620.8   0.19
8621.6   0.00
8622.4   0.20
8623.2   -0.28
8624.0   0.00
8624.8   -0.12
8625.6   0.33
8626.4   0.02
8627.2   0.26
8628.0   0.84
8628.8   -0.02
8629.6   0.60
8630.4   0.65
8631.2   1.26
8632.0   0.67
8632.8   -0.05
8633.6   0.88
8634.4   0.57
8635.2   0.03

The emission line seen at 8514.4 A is H-gamma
